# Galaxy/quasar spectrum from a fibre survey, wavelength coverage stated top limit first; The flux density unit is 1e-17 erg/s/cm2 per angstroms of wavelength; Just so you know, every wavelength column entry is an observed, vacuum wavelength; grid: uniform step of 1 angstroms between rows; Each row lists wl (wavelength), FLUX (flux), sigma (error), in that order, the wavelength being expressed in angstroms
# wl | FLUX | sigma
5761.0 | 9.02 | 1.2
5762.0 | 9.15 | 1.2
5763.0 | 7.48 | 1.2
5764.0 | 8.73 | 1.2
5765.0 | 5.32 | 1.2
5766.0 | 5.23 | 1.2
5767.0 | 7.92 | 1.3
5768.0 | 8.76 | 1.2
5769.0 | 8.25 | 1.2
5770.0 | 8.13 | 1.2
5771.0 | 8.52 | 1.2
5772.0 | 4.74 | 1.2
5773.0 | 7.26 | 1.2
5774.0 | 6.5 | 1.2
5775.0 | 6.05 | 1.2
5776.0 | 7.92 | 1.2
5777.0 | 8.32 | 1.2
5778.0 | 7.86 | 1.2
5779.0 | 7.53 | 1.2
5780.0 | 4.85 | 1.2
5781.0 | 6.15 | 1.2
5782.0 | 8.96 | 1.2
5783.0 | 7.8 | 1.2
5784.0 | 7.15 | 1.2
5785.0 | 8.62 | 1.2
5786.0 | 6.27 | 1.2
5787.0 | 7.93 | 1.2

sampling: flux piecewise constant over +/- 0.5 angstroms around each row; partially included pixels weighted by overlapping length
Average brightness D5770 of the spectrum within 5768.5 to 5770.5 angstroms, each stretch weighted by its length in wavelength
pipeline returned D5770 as 8.19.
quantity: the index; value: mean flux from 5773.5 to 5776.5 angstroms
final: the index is 6.82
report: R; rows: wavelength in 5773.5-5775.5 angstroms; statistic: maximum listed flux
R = 6.5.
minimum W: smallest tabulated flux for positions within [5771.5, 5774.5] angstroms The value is 4.74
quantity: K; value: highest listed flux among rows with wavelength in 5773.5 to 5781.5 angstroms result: 8.32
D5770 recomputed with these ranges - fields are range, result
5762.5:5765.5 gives 7.18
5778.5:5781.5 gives 6.18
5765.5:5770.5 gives 7.66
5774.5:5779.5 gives 7.54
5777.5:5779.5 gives 7.7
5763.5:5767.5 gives 6.8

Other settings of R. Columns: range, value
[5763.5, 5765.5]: 8.73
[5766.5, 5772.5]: 8.76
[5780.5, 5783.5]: 8.96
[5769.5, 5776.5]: 8.52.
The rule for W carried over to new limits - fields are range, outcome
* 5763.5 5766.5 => 5.23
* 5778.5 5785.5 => 4.85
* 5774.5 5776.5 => 6.05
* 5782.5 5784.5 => 7.15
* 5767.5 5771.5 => 8.13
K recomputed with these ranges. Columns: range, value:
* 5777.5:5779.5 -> 7.86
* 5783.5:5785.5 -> 8.62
